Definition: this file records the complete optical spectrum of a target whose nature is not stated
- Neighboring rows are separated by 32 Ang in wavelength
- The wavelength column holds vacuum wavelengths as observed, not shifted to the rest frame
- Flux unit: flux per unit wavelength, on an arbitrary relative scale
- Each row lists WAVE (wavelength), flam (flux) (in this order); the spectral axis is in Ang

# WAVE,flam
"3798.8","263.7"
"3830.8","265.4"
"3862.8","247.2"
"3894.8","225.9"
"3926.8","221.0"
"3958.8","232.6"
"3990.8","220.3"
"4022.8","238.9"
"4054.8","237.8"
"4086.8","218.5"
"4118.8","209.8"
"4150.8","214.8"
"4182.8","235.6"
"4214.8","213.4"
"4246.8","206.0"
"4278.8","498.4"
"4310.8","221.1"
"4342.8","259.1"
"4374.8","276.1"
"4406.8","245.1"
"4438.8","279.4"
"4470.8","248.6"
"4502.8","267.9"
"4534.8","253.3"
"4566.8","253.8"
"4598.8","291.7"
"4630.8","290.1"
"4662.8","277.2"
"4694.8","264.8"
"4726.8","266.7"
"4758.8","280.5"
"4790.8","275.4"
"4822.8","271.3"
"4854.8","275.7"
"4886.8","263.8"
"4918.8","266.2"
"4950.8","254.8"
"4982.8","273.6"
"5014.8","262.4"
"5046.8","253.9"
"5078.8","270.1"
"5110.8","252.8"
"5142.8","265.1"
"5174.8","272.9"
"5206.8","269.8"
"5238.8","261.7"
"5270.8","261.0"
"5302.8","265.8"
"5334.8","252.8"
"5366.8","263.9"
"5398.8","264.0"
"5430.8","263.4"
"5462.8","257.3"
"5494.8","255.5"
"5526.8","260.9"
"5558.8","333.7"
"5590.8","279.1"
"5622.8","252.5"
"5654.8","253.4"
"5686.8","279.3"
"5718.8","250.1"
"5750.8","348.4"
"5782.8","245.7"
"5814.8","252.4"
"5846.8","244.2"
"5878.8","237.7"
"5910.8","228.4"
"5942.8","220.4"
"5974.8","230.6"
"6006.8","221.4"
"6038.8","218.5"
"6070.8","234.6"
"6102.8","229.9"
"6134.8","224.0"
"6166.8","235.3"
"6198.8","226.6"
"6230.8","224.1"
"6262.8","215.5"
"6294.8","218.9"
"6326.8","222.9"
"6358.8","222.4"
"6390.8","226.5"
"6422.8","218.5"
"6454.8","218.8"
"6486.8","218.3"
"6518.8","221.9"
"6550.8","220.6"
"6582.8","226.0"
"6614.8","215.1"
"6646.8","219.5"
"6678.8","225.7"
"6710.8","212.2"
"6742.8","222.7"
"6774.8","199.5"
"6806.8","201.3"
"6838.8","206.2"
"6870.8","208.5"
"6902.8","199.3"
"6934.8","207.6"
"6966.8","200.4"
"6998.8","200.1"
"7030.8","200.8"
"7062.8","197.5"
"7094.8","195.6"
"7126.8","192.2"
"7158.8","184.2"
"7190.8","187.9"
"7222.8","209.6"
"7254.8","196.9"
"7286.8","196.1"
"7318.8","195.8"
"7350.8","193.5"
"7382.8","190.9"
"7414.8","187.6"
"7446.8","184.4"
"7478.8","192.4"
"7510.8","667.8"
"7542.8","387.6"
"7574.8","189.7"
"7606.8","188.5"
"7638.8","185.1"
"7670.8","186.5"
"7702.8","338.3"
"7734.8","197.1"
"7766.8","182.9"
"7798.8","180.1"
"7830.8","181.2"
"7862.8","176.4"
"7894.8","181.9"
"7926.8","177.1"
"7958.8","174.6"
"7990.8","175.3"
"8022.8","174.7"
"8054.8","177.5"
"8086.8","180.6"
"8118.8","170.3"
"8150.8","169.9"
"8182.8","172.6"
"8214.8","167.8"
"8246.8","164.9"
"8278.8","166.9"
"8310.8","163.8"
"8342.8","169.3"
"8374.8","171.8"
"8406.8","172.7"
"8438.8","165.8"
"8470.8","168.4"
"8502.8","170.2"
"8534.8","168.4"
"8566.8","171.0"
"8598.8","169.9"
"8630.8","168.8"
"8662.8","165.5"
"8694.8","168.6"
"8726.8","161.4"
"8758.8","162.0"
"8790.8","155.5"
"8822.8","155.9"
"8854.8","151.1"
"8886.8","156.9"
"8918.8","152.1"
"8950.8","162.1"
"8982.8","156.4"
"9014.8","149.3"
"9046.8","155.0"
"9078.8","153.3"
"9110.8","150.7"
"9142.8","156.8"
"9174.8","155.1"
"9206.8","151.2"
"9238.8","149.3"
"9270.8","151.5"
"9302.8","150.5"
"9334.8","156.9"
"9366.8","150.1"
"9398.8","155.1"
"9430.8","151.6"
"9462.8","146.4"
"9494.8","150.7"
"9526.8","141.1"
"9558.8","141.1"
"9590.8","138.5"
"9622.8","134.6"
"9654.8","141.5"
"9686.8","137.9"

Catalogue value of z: 0.15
